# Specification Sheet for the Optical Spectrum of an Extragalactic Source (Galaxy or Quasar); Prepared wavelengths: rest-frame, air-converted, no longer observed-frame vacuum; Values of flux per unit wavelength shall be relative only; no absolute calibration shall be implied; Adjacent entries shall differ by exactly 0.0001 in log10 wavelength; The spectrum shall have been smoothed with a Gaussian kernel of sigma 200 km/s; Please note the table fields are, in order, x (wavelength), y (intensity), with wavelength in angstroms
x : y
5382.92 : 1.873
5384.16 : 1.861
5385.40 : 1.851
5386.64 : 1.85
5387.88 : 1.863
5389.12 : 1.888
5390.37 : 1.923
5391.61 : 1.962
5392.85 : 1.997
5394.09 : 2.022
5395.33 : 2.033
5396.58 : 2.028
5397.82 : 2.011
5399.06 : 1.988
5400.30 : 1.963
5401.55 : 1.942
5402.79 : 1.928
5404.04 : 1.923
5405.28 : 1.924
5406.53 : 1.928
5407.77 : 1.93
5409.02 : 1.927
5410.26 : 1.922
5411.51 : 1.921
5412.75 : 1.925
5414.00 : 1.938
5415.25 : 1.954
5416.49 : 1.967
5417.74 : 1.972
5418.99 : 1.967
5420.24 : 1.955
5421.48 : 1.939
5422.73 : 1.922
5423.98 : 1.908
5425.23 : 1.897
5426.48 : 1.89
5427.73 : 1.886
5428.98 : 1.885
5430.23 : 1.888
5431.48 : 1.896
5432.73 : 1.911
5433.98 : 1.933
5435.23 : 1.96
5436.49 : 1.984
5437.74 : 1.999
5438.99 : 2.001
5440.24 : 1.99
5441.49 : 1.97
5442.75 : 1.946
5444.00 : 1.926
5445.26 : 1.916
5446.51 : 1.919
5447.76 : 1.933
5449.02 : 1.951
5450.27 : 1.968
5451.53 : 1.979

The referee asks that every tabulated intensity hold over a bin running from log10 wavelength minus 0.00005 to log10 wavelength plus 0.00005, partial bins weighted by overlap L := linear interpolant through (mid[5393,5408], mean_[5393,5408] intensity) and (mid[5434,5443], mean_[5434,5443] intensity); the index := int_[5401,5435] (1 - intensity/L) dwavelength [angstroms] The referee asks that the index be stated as 0.82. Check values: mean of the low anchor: 1.97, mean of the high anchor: 1.98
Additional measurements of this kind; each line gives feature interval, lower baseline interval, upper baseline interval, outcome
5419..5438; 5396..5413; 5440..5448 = 0.2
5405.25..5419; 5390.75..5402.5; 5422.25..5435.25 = 0.1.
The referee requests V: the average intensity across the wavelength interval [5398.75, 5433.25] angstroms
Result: 1.93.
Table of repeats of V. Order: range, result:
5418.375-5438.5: 1.93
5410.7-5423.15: 1.95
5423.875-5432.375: 1.89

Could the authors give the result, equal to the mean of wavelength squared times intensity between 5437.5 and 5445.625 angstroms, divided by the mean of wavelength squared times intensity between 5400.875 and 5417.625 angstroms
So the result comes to 1.0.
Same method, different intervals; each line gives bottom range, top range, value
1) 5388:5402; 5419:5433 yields 0.98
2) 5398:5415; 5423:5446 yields 1.01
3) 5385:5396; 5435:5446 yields 1.04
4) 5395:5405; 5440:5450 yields 1.00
